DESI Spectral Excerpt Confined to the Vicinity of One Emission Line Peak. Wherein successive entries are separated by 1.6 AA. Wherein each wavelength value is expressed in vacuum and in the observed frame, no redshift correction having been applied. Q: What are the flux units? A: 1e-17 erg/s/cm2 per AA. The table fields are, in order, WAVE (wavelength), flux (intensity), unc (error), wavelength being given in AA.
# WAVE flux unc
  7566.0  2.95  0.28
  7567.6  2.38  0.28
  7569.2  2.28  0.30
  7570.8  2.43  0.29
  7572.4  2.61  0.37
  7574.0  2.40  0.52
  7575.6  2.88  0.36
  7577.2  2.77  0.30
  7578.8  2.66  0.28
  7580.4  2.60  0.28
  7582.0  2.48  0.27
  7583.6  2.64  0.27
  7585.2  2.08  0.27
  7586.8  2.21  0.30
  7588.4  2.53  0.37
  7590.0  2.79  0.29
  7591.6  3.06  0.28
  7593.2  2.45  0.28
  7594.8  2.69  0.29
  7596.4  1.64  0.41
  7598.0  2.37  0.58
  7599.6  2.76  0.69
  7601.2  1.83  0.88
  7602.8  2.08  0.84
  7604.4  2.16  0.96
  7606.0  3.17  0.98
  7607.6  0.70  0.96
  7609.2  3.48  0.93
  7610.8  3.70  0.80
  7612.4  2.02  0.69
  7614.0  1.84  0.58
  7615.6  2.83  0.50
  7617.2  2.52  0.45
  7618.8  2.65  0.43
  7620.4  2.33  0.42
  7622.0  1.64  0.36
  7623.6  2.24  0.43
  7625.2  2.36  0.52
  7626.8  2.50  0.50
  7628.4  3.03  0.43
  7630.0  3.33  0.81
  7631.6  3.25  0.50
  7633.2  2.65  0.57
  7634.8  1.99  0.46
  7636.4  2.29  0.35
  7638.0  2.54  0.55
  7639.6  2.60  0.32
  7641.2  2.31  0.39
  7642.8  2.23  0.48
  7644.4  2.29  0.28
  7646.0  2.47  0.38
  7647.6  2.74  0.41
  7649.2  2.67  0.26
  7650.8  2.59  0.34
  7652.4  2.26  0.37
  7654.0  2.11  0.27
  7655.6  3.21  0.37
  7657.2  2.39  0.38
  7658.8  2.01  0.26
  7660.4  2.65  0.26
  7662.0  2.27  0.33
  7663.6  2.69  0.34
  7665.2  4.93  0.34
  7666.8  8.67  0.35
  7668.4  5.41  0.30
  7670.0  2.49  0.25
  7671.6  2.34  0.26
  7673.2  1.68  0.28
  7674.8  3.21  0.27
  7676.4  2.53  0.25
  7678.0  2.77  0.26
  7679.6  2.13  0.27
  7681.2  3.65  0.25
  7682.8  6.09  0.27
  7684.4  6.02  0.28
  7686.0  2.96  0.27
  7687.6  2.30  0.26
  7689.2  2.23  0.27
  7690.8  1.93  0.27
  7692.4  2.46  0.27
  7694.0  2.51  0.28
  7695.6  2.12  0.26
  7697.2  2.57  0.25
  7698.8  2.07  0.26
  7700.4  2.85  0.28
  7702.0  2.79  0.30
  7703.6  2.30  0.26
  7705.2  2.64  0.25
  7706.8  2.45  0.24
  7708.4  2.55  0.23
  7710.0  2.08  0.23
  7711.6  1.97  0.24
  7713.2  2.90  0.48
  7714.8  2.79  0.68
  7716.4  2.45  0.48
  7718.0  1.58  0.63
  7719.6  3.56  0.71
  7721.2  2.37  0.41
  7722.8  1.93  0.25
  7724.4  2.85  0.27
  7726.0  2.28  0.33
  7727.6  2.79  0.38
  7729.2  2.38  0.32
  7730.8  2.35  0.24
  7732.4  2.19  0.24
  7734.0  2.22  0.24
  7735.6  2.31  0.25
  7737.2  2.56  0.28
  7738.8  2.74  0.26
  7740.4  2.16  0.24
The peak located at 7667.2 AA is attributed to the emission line [S II] 6716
